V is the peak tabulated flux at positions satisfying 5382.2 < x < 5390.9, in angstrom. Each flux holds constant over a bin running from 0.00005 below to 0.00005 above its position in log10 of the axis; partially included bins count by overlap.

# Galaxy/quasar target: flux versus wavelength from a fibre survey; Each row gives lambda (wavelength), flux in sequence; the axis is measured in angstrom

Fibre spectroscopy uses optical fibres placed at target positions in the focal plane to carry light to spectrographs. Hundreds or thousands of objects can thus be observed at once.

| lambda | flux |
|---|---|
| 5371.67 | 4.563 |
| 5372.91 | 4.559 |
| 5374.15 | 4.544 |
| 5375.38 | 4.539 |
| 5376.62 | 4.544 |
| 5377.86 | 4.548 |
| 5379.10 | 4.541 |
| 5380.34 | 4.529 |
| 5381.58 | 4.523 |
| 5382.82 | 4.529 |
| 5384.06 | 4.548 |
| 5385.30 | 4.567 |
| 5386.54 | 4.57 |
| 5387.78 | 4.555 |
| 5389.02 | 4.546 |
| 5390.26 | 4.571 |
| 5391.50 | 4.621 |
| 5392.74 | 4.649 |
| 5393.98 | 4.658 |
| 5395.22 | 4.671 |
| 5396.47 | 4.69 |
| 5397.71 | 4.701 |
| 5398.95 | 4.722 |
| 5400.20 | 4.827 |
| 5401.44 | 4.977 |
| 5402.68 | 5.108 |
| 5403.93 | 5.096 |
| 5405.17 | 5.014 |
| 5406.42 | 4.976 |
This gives 4.571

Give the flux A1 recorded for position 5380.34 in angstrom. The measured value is 4.529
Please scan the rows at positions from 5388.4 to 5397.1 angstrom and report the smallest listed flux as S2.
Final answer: 4.546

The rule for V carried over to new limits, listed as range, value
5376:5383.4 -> 4.548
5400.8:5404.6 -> 5.108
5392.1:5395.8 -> 4.671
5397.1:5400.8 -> 4.827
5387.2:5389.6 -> 4.555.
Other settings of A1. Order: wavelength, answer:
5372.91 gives 4.559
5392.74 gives 4.649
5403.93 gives 5.096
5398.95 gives 4.722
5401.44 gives 4.977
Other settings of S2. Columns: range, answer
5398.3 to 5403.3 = 4.722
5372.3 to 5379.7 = 4.539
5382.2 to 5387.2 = 4.529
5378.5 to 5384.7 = 4.523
